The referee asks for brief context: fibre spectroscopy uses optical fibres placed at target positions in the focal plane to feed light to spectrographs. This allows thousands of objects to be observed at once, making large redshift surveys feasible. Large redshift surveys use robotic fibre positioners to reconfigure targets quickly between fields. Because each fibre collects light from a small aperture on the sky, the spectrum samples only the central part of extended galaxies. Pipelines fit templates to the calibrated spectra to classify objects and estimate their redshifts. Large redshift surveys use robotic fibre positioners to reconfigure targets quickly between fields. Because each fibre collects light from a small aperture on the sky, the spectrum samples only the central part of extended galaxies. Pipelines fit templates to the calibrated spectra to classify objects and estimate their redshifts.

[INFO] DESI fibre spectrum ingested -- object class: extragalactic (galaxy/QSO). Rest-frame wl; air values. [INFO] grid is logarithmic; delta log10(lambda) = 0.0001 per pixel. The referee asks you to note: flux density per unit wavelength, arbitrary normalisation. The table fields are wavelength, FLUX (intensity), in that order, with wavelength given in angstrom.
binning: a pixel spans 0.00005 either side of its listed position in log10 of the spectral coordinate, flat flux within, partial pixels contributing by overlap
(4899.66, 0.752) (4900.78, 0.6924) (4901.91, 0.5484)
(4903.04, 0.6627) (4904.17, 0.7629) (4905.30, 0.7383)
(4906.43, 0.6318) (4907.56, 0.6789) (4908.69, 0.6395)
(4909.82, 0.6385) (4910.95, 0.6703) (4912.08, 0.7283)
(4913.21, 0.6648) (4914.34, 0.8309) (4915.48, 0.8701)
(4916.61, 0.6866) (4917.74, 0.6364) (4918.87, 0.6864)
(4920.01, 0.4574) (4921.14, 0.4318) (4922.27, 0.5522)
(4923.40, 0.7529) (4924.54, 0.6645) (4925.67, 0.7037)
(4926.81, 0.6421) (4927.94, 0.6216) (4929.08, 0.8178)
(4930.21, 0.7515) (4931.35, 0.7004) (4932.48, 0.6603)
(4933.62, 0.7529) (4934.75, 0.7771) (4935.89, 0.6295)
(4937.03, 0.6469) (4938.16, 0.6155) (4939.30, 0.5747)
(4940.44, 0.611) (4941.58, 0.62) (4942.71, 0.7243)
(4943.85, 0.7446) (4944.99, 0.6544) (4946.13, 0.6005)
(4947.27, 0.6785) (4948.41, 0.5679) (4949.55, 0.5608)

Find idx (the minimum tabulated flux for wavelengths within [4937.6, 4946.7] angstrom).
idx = 0.5747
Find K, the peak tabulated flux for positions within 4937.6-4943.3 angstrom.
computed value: 0.7243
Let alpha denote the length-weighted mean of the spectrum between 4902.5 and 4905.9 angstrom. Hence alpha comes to 0.72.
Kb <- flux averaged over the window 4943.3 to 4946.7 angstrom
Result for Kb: 0.665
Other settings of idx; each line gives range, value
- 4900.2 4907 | 0.5484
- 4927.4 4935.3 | 0.6216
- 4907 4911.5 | 0.6385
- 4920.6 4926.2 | 0.4318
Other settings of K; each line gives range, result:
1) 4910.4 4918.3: 0.8701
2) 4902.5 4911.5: 0.7629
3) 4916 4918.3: 0.6866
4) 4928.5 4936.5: 0.8178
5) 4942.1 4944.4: 0.7446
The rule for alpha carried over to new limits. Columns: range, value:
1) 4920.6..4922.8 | 0.492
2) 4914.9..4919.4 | 0.72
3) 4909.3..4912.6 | 0.679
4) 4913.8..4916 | 0.847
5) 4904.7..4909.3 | 0.672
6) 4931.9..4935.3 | 0.731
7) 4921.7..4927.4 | 0.663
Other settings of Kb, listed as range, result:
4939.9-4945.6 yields 0.671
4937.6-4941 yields 0.599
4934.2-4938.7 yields 0.667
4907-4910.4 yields 0.653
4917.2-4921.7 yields 0.552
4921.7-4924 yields 0.652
